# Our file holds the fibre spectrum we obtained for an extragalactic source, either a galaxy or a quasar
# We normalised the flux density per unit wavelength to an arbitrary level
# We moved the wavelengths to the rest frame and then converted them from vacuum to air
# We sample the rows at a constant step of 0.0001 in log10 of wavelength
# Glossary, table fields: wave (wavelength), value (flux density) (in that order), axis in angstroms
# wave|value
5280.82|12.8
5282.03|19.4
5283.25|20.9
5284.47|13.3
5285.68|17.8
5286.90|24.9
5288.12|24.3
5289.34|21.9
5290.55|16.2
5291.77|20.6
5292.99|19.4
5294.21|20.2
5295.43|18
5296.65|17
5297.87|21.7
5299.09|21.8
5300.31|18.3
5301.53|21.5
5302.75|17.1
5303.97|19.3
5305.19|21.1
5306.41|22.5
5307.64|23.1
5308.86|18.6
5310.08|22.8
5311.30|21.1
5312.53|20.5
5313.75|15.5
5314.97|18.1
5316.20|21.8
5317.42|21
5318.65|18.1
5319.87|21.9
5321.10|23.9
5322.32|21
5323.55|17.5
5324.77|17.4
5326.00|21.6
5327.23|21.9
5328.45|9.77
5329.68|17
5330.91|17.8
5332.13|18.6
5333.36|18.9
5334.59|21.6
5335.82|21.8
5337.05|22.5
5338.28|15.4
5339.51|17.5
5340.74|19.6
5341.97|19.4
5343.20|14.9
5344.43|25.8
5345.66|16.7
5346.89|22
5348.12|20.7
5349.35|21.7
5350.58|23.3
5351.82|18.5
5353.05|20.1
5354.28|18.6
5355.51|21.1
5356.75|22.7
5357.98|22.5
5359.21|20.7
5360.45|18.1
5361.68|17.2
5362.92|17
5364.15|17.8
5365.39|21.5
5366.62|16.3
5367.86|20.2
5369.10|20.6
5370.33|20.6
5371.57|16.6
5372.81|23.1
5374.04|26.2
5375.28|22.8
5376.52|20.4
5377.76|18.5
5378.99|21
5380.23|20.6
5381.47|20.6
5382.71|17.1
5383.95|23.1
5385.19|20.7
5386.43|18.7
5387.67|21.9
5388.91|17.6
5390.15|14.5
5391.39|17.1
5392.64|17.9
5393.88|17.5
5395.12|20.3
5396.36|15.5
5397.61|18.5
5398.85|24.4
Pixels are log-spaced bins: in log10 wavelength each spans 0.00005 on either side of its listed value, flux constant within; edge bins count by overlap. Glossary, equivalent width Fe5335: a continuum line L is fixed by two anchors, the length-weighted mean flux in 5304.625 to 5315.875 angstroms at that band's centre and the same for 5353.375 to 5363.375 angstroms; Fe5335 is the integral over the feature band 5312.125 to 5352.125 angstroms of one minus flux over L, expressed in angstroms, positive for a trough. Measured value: 1.2 angstroms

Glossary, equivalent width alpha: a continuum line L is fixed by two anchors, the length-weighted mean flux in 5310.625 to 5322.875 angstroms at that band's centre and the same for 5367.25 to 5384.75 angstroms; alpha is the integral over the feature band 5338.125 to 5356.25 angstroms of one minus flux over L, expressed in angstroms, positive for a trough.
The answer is 0.7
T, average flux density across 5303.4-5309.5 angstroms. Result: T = 20.9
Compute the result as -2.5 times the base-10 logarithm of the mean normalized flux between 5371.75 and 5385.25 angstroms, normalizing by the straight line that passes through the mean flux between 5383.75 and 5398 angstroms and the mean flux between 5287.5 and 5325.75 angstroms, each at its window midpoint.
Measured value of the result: -0.133 mag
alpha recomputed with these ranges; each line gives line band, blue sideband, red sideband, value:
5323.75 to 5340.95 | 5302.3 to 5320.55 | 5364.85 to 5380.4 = 1.5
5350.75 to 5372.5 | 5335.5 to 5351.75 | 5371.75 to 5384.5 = 1.1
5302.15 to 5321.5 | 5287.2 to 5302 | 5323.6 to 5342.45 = -0.9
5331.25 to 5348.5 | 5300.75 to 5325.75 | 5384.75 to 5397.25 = -0.1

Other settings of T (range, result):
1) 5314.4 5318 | 20.3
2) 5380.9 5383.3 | 18.8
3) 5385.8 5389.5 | 19.4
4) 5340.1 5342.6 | 19.4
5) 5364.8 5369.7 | 19.6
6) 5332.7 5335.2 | 20.2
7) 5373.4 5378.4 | 22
